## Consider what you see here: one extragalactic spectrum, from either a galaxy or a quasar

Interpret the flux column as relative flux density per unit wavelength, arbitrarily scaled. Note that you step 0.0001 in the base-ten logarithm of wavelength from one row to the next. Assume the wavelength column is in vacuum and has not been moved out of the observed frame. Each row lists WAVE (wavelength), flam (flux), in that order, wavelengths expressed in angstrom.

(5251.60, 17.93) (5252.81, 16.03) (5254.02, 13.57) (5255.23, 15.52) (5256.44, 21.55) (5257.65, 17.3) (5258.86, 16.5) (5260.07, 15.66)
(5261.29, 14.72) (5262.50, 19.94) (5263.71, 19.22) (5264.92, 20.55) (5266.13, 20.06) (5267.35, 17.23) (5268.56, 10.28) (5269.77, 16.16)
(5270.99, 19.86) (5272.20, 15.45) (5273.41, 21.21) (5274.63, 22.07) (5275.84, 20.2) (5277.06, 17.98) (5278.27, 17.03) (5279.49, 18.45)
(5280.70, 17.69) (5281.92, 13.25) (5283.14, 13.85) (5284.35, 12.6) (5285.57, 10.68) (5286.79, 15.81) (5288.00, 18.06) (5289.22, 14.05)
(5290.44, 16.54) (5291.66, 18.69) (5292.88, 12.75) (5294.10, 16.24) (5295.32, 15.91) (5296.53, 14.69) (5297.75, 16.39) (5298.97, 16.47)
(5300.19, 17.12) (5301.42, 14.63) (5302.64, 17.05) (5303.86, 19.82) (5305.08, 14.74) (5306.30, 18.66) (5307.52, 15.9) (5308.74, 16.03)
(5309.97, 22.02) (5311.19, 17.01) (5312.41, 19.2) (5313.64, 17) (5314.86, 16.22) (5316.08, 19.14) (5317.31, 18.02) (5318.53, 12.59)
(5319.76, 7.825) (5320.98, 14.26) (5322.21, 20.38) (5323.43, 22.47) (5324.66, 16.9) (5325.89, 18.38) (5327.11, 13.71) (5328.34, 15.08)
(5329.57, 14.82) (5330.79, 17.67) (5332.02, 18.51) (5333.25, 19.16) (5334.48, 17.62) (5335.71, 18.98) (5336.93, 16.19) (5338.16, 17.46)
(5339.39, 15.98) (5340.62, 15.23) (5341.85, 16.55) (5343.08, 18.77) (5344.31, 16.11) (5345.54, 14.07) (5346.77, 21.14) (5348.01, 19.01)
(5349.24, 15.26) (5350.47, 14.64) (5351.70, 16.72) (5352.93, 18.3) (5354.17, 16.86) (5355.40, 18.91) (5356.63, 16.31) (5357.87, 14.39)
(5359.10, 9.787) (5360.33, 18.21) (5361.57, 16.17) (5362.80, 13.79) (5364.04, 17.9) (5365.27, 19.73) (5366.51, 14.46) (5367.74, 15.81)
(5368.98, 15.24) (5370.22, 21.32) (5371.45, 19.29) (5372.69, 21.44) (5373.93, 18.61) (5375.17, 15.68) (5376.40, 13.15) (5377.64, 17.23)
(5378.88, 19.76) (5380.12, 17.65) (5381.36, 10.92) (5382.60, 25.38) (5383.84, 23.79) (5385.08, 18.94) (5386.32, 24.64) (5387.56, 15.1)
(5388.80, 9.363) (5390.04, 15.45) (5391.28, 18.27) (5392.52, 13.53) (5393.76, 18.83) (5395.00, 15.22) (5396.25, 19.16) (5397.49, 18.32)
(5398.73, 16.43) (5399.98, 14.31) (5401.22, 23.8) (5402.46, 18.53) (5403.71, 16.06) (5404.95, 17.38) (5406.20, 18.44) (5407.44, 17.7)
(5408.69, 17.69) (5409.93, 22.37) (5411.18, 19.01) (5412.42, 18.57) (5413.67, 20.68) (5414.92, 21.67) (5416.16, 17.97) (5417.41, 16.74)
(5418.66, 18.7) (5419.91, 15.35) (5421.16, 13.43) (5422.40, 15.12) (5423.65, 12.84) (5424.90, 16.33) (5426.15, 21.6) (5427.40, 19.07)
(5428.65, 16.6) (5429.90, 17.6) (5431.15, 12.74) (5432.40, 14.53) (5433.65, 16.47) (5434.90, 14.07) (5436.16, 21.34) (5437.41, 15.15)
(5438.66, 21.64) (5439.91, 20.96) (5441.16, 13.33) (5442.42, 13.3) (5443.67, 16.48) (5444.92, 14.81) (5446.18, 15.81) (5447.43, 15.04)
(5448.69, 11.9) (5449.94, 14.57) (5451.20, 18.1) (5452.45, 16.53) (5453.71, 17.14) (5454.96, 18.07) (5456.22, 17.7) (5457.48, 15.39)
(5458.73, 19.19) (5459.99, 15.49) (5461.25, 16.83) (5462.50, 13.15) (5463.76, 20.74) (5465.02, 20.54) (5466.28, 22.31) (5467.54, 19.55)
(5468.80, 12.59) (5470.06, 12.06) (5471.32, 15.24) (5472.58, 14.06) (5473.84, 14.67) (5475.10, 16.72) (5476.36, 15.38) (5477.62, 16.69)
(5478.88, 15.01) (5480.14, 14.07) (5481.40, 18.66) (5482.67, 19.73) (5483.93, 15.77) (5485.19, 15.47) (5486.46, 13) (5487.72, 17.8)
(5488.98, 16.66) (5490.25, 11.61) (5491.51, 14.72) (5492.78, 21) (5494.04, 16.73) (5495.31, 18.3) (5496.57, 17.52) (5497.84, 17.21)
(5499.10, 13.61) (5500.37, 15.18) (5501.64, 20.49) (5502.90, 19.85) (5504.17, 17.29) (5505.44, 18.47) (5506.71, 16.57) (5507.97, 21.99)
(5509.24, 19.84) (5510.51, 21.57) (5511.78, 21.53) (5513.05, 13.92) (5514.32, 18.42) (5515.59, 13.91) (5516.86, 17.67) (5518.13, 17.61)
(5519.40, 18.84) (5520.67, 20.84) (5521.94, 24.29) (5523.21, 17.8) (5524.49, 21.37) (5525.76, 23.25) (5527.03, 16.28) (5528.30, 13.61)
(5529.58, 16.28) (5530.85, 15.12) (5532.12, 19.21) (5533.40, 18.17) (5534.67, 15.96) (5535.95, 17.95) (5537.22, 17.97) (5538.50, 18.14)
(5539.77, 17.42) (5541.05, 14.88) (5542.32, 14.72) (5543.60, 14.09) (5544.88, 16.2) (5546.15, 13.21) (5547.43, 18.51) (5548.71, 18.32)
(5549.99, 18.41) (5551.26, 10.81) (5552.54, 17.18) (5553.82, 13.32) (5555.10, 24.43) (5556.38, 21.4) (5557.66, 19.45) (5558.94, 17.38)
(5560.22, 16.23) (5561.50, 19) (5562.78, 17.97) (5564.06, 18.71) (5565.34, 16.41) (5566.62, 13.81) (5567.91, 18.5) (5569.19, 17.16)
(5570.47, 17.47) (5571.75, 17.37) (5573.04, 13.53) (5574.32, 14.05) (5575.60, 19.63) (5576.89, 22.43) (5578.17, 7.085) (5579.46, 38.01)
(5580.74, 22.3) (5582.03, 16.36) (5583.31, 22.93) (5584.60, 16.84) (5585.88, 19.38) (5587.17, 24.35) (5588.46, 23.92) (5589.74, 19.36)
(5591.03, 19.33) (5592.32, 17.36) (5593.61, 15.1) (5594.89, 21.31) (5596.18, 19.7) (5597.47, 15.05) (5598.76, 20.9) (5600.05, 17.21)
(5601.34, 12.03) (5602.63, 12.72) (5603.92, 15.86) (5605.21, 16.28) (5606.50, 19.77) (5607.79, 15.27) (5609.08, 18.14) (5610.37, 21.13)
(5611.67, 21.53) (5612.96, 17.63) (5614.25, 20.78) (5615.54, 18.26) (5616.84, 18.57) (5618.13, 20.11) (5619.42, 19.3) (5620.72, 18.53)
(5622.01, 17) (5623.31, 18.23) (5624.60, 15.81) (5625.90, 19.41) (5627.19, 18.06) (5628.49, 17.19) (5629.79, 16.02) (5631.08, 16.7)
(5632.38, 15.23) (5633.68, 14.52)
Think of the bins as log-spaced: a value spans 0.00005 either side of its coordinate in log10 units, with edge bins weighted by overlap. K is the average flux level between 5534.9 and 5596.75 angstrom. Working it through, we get 18.1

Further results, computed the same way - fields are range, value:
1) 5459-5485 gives 16.5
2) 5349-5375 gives 16.8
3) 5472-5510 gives 16.8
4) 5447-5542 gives 17.2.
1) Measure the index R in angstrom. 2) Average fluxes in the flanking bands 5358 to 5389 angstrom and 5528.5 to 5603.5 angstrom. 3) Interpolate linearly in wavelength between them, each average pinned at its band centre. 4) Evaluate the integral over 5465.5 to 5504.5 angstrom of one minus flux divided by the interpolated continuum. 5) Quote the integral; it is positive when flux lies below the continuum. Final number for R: 2.6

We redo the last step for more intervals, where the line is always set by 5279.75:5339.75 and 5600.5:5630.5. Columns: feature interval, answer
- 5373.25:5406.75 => -1.6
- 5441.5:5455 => 1.2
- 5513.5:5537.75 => -1.1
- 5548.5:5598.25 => -2.7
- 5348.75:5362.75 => 0.6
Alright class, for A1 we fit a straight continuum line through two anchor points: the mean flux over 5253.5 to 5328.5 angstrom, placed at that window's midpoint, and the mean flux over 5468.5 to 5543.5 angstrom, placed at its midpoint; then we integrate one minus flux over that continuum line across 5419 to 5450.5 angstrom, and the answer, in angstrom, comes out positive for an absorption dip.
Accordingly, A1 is 1.81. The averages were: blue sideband 16.8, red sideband 17.1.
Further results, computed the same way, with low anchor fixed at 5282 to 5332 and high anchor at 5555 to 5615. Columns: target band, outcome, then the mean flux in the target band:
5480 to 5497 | 1.1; 16.6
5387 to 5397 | 0.8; 15.7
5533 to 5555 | 2.2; 16.4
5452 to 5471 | 0.4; 17.1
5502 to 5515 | -0.8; 19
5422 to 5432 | 0.4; 16.5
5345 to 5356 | -0.4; 17.2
